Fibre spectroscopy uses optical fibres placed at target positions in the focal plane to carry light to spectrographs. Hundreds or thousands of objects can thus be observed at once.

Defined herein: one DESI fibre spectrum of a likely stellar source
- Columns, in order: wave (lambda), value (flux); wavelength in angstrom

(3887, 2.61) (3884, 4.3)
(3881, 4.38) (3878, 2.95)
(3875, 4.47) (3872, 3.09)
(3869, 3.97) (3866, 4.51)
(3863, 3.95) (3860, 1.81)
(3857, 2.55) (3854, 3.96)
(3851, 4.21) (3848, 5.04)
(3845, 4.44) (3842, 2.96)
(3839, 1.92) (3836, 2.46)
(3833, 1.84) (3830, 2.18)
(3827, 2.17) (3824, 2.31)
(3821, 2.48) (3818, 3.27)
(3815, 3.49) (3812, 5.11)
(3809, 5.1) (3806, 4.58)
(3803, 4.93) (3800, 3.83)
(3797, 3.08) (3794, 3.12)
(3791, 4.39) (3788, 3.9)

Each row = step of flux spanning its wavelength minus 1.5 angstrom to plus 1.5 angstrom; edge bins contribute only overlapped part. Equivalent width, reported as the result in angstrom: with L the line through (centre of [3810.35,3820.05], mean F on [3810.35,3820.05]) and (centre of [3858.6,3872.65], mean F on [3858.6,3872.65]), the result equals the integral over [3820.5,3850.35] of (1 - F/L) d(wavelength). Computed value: 7.1 angstrom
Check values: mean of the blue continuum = 3.89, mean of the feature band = 2.83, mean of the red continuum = 3.5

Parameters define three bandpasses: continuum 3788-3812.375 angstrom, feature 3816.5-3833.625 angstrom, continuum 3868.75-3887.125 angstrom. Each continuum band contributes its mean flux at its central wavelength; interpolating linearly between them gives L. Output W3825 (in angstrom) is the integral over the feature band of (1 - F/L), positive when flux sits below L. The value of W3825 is 7.0 angstrom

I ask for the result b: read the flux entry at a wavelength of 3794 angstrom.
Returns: 3.12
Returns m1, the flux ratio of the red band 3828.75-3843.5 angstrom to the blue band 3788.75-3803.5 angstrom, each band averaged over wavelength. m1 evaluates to 0.60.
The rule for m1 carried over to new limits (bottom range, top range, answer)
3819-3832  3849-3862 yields 1.40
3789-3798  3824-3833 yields 0.60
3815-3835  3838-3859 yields 1.45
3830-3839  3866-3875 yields 1.82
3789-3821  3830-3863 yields 0.78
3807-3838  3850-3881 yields 1.17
